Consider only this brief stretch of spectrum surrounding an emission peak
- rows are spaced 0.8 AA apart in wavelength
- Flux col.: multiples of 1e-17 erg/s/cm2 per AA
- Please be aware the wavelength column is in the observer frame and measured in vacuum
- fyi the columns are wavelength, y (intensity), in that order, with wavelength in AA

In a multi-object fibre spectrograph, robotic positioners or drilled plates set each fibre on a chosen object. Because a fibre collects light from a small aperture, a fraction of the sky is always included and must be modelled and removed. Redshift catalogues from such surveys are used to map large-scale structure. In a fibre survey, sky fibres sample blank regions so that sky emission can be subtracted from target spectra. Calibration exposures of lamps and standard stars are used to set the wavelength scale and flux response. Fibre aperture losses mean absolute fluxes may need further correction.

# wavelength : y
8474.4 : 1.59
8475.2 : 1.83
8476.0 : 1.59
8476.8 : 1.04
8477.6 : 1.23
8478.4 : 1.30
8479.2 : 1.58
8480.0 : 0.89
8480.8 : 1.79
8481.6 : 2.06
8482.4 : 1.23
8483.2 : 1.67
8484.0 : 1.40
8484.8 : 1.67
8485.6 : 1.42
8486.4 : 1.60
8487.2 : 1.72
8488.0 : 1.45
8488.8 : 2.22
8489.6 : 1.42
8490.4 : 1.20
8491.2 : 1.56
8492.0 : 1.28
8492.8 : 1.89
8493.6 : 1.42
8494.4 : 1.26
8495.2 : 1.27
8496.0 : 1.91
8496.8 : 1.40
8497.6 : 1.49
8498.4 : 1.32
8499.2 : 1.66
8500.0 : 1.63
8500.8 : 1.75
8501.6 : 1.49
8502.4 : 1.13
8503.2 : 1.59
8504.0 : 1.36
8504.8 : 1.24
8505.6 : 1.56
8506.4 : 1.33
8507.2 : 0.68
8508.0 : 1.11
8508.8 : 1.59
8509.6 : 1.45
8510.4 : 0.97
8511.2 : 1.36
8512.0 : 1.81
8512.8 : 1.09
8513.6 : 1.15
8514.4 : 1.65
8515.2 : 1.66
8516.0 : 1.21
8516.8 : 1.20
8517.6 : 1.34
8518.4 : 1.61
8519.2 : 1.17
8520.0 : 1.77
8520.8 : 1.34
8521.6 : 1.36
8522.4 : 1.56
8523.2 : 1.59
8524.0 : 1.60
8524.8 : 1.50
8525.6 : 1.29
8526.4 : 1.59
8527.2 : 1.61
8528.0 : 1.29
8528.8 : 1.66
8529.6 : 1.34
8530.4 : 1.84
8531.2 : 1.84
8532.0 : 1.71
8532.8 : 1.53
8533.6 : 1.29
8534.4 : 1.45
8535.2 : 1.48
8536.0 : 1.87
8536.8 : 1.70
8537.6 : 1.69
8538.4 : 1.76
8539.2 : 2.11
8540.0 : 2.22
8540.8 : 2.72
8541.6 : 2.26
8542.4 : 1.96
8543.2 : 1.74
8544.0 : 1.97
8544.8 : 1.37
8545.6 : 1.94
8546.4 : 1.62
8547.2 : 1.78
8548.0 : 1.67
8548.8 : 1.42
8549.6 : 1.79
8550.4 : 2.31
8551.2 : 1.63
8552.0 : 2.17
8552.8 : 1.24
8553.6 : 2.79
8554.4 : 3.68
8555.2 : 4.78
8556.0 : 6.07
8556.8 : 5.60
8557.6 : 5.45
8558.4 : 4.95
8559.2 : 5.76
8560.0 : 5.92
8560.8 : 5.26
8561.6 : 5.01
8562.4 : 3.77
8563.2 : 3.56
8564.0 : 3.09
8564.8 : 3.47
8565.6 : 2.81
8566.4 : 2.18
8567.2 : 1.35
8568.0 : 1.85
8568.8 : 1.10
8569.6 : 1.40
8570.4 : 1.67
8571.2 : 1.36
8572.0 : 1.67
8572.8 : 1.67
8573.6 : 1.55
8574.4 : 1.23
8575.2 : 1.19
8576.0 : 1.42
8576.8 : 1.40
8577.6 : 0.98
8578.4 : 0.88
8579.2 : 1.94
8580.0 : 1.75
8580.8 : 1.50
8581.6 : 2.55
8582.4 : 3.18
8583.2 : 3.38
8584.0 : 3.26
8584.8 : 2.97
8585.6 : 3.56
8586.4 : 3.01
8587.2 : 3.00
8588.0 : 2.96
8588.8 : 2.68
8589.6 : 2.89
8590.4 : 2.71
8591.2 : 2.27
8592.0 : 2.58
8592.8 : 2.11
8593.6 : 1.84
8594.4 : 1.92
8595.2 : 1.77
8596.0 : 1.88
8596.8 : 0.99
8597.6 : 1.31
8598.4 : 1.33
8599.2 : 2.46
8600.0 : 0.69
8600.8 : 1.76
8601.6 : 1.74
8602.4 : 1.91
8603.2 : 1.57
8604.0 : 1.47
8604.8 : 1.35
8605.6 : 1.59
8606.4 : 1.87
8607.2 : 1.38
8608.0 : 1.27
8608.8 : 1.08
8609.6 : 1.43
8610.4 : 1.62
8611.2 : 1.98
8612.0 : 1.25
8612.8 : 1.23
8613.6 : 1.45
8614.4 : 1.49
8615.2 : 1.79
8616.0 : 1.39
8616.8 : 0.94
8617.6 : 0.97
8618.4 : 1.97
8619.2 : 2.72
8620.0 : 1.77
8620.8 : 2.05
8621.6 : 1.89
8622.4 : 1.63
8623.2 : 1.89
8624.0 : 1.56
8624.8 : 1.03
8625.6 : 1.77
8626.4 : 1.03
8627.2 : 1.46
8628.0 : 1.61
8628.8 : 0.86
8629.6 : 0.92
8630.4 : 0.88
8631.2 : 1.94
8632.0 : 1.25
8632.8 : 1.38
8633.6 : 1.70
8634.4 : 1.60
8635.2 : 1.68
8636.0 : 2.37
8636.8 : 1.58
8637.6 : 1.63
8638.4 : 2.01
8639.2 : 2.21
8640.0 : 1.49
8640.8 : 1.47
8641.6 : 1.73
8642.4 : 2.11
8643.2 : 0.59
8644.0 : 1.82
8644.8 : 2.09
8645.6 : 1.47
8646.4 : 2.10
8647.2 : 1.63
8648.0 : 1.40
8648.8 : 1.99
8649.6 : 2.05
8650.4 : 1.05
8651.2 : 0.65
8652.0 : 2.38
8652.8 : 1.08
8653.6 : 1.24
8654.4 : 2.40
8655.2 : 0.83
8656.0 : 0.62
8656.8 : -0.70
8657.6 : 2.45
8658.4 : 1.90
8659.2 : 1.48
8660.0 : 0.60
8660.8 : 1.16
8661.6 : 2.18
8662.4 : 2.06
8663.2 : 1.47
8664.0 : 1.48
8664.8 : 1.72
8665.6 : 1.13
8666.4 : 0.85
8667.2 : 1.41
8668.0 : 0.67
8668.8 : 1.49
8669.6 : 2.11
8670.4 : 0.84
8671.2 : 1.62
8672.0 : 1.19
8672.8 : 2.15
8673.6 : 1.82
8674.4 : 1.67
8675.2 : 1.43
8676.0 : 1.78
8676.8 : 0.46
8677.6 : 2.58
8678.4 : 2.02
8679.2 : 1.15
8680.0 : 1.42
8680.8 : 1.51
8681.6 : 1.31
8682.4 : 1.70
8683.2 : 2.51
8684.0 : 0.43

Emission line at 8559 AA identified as H-alpha 6563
